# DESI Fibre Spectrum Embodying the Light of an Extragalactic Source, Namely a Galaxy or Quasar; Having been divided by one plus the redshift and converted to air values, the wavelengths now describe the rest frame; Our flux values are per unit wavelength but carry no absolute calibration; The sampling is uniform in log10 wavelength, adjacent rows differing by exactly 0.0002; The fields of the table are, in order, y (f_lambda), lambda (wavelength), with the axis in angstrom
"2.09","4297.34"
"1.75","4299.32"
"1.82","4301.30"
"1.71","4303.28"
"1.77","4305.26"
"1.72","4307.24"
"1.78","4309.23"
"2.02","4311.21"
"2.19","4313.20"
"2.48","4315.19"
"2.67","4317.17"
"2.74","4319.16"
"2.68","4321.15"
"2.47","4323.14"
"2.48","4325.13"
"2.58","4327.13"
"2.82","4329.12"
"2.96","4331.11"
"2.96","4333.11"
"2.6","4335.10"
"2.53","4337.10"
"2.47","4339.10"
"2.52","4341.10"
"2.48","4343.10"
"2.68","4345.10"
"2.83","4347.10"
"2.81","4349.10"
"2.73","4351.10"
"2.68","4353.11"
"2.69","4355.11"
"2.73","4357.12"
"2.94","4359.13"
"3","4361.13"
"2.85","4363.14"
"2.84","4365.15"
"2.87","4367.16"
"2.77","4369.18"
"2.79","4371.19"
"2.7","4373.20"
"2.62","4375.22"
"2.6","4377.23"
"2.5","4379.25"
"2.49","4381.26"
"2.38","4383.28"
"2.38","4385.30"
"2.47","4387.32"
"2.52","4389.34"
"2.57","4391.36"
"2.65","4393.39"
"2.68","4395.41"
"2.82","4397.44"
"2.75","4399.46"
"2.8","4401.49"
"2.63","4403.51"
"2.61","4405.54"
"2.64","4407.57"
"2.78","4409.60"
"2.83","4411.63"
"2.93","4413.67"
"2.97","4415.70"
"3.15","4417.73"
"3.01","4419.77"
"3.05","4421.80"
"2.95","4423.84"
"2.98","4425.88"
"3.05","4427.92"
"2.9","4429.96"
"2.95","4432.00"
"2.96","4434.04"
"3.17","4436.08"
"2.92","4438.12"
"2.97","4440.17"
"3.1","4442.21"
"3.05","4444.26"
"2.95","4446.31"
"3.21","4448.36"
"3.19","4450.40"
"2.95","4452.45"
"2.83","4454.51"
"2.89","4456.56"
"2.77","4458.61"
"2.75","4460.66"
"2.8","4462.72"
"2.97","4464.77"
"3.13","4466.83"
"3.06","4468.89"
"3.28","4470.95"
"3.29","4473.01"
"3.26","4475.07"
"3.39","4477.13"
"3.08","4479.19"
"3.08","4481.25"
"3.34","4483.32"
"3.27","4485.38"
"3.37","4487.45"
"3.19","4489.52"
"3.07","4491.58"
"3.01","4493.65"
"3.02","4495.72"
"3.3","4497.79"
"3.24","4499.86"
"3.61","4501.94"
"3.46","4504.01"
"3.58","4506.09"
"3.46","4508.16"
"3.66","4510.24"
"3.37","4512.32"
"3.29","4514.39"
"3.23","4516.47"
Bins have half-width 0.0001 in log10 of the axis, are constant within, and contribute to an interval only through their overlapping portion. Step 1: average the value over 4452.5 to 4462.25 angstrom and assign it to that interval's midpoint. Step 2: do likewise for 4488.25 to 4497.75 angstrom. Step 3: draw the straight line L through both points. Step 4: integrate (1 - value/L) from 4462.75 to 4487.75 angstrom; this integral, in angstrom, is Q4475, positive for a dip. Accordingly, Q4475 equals -1.89 angstrom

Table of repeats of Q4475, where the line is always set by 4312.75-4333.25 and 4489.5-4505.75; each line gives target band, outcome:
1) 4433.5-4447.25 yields 0.1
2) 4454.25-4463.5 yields 0.9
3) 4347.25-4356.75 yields 0.0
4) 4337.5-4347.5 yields 0.5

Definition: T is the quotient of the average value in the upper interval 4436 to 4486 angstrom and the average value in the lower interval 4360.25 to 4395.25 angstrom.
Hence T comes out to 1.16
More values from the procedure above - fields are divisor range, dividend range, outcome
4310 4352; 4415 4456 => 1.16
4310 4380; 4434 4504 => 1.17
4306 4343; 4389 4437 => 1.15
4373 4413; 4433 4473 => 1.15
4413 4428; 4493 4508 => 1.11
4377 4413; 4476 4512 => 1.26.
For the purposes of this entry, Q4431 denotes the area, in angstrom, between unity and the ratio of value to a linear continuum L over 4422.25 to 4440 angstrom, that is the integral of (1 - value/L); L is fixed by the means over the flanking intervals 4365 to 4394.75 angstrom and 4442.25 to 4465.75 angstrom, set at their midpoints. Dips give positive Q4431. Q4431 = -0.9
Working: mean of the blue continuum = 2.6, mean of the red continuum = 2.95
